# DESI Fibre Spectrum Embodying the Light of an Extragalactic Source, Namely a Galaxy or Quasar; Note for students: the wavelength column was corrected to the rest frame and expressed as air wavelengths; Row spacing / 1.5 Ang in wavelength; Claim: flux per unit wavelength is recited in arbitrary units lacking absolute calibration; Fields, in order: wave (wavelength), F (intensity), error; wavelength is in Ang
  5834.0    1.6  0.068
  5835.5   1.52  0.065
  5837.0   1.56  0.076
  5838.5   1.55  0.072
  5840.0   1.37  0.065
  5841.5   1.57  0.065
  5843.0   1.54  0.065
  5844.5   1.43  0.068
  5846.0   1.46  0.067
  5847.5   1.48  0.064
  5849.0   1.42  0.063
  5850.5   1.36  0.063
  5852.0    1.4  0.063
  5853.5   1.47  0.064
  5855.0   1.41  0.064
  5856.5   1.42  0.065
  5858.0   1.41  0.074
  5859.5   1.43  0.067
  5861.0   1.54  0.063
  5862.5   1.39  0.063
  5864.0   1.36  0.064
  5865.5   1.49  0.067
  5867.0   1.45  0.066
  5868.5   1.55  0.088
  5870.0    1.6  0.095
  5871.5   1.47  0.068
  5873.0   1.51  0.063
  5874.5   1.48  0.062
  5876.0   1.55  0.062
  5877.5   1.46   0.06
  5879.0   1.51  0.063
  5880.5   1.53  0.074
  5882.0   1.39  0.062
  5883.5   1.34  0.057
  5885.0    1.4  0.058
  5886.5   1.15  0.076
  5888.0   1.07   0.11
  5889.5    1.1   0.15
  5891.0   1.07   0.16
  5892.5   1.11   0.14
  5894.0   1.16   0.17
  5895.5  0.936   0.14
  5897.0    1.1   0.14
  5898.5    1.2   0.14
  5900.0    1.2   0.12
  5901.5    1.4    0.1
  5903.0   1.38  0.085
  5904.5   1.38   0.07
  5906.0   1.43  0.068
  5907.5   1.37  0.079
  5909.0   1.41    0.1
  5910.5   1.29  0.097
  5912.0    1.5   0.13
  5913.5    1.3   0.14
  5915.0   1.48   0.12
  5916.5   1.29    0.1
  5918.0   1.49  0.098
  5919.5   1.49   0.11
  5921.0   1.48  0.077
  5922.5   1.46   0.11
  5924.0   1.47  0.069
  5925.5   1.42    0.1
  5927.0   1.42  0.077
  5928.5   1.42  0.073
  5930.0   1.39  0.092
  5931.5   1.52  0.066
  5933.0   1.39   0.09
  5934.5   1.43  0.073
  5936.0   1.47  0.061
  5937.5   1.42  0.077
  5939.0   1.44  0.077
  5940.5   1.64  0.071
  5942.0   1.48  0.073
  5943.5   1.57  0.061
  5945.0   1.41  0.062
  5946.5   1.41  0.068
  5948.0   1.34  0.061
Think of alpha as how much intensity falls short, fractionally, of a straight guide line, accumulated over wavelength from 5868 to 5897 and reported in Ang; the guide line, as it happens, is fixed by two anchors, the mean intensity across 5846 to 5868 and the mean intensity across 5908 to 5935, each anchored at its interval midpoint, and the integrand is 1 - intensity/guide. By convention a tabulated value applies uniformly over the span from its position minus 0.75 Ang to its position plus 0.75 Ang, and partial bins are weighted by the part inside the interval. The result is 2.1 Ang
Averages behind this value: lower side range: 1.43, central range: 1.33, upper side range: 1.42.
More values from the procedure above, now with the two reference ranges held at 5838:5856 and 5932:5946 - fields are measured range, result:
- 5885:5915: 4.4 Ang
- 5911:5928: 0.4 Ang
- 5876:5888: 0.6 Ang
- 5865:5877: -0.4 Ang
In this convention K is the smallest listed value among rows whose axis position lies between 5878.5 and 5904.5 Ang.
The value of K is 0.936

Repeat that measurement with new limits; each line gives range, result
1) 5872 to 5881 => 1.46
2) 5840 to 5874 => 1.36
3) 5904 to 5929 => 1.29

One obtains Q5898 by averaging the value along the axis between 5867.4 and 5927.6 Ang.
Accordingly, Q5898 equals 1.36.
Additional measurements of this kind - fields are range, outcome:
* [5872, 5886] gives 1.46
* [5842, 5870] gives 1.45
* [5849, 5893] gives 1.4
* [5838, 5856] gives 1.45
